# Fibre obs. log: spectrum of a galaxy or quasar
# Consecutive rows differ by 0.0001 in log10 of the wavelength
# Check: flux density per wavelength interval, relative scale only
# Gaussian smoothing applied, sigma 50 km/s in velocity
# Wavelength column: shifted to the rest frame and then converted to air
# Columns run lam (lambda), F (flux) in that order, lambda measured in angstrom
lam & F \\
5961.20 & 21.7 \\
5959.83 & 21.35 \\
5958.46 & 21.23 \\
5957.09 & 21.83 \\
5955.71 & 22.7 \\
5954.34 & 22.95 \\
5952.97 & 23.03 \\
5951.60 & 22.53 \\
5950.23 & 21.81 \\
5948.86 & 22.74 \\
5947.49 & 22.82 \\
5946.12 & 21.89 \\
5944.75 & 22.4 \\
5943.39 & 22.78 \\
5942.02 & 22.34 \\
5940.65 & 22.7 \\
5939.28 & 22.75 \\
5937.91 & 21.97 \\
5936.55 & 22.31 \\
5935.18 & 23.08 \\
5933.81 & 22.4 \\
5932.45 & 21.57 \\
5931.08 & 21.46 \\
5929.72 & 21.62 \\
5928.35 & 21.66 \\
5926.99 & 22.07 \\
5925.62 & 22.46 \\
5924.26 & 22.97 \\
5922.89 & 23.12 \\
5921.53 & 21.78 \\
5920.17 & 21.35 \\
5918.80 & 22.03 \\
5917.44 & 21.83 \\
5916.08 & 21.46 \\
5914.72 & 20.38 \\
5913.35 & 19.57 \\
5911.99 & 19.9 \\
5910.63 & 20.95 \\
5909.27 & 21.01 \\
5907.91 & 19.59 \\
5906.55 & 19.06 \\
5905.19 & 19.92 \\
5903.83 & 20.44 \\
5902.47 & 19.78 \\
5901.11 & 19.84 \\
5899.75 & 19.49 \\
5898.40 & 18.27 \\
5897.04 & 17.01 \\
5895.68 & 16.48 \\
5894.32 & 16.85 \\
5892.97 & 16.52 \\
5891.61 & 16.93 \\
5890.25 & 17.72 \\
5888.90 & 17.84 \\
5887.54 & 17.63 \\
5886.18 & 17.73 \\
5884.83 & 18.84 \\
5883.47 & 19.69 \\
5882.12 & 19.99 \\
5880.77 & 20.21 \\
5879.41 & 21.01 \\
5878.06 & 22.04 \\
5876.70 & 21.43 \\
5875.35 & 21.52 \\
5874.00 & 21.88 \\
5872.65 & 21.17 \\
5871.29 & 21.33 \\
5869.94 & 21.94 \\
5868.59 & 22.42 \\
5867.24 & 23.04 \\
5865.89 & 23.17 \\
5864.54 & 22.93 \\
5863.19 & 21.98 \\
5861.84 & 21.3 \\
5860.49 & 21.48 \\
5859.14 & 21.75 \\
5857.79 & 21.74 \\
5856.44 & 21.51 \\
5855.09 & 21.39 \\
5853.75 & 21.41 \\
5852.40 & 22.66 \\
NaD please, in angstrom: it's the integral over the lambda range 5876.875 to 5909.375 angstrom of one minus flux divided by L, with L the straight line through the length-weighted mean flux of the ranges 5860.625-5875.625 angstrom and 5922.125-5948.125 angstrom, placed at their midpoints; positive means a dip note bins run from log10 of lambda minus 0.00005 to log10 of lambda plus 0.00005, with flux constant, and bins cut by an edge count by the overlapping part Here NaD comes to 4.8 angstrom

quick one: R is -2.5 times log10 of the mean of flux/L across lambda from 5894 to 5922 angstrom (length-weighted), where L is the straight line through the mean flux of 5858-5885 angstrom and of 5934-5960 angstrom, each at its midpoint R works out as 0.11 mag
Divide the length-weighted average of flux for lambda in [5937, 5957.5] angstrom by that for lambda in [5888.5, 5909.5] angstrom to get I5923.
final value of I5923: 1.22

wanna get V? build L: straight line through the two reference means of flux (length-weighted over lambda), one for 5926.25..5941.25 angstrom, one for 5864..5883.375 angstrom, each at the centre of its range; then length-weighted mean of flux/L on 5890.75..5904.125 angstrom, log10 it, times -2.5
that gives 0.21 mag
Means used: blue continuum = 21.7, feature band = 18.1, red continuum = 22.1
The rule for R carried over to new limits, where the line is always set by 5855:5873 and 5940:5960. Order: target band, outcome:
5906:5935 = 0.042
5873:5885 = 0.061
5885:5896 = 0.264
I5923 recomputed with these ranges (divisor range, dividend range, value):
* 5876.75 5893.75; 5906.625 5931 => 1.13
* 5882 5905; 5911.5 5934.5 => 1.18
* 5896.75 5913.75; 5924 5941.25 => 1.13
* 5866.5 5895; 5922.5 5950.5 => 1.12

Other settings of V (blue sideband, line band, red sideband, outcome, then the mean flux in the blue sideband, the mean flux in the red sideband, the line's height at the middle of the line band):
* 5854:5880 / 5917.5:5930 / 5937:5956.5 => 0.01 mag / 21.8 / 22.5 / 22.3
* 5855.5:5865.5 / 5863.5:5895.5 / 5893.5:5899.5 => -0.03 mag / 21.8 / 17.3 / 19.5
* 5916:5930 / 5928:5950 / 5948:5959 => 0.00 mag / 22.1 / 22.4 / 22.2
